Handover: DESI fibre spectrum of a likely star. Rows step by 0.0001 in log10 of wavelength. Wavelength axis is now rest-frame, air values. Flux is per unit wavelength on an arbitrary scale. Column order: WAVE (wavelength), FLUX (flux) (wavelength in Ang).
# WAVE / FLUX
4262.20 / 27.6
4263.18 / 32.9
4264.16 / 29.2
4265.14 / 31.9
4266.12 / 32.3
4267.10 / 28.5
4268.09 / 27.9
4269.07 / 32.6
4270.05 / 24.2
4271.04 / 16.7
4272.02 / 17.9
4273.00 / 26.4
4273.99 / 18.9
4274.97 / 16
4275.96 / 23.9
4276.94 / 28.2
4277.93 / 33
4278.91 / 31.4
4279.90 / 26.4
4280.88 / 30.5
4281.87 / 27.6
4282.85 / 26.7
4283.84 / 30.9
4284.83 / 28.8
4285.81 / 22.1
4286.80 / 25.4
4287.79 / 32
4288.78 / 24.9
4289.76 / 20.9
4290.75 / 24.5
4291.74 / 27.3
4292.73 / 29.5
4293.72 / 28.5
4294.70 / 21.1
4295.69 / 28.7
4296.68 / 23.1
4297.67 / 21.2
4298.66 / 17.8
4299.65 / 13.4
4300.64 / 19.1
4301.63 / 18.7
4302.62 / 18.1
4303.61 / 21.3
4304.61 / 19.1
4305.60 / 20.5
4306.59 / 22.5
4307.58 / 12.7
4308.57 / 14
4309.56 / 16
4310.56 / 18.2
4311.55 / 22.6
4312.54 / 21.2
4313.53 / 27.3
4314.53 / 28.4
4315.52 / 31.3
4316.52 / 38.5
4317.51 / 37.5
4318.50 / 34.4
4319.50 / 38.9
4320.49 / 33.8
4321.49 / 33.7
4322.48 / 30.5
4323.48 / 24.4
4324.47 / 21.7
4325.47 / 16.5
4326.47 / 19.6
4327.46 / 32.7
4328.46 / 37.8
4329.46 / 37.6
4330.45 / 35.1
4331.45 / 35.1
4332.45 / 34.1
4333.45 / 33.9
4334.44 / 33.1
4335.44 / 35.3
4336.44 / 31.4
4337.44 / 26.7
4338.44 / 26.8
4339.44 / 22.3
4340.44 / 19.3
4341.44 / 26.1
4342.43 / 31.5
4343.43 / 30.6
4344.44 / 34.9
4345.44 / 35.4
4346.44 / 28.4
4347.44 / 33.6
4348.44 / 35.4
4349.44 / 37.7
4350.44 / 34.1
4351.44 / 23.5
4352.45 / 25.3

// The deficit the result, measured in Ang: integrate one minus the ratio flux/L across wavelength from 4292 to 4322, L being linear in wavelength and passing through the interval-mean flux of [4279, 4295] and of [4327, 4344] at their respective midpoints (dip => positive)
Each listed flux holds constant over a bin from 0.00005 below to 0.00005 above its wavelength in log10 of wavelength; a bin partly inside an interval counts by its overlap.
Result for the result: 4.5 Ang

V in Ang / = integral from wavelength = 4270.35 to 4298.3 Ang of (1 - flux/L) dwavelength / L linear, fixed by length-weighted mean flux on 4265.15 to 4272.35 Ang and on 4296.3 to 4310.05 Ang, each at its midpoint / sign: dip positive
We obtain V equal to -3.6 Ang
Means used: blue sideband 26.3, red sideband 18.4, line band 25.4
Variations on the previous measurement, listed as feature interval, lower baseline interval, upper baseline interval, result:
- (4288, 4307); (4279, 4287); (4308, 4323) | 3.84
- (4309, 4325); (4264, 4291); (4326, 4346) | 0.52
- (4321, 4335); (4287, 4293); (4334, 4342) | -1.57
